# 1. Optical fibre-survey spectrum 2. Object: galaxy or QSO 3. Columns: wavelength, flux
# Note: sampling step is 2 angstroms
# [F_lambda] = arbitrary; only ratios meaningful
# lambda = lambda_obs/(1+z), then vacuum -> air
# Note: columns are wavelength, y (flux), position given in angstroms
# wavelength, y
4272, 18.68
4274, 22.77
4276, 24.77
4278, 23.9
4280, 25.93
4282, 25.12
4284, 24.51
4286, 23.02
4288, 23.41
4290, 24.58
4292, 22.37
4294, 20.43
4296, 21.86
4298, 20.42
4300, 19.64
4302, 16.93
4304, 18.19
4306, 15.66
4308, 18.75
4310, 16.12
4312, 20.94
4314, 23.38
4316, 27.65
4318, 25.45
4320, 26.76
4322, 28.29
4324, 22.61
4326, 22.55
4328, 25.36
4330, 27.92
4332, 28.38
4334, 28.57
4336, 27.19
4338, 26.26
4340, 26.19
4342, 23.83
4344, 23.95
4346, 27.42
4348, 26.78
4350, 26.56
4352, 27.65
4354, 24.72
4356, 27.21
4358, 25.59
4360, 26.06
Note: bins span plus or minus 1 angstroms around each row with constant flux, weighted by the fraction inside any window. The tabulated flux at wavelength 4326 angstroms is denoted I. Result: 22.55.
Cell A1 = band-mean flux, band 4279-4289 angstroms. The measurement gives 24.4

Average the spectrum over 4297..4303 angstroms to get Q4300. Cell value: 19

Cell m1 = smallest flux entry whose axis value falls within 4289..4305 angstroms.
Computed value 16.93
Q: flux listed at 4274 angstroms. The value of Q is 22.77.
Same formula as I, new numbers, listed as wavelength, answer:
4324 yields 22.61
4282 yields 25.12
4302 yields 16.93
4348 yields 26.78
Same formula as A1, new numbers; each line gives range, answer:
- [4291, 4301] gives 20.9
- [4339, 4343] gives 25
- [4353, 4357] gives 26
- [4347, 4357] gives 26.6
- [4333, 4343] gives 26.4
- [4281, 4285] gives 24.8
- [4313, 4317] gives 25.5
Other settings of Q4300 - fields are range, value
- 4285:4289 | 23.2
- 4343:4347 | 25.7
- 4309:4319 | 22.7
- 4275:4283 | 24.9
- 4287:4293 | 23.5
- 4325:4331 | 25.3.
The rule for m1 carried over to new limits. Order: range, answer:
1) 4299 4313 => 15.66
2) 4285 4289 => 23.02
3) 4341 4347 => 23.83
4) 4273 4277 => 22.77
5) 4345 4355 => 24.72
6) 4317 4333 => 22.55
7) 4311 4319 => 20.94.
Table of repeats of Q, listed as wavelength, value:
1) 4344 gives 23.95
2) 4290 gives 24.58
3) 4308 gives 18.75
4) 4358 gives 25.59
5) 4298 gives 20.42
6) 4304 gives 18.19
